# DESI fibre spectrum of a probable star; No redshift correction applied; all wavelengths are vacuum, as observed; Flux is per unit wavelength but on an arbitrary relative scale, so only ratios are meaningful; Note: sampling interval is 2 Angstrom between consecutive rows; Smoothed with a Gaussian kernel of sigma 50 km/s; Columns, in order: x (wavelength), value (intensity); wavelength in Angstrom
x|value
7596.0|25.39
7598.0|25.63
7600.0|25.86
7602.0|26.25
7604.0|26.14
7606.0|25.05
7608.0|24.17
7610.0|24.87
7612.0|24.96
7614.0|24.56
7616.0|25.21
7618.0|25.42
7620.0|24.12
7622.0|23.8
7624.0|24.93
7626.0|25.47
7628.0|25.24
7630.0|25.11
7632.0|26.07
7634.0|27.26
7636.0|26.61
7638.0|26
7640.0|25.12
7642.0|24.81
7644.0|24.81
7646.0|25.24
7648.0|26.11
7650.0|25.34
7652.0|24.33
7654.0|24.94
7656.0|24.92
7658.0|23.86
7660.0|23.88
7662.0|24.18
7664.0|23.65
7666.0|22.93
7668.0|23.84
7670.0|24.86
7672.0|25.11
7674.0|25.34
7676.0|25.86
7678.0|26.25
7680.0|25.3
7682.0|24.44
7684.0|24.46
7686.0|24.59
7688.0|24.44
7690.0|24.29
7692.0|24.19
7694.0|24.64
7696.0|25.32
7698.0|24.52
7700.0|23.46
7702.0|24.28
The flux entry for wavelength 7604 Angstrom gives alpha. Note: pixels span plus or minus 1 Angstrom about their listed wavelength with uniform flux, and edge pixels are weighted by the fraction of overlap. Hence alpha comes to 26.14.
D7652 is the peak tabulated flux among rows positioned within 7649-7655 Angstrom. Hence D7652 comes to 25.34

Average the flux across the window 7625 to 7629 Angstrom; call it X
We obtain 25.4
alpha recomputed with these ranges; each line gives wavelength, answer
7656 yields 24.92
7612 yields 24.96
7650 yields 25.34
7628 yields 25.24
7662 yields 24.18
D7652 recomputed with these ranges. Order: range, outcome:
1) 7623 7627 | 25.47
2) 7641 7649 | 26.11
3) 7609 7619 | 25.42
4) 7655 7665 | 24.92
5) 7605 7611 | 25.05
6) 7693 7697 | 25.32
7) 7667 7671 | 24.86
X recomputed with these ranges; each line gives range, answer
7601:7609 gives 25.4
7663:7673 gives 24.1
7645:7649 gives 25.7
